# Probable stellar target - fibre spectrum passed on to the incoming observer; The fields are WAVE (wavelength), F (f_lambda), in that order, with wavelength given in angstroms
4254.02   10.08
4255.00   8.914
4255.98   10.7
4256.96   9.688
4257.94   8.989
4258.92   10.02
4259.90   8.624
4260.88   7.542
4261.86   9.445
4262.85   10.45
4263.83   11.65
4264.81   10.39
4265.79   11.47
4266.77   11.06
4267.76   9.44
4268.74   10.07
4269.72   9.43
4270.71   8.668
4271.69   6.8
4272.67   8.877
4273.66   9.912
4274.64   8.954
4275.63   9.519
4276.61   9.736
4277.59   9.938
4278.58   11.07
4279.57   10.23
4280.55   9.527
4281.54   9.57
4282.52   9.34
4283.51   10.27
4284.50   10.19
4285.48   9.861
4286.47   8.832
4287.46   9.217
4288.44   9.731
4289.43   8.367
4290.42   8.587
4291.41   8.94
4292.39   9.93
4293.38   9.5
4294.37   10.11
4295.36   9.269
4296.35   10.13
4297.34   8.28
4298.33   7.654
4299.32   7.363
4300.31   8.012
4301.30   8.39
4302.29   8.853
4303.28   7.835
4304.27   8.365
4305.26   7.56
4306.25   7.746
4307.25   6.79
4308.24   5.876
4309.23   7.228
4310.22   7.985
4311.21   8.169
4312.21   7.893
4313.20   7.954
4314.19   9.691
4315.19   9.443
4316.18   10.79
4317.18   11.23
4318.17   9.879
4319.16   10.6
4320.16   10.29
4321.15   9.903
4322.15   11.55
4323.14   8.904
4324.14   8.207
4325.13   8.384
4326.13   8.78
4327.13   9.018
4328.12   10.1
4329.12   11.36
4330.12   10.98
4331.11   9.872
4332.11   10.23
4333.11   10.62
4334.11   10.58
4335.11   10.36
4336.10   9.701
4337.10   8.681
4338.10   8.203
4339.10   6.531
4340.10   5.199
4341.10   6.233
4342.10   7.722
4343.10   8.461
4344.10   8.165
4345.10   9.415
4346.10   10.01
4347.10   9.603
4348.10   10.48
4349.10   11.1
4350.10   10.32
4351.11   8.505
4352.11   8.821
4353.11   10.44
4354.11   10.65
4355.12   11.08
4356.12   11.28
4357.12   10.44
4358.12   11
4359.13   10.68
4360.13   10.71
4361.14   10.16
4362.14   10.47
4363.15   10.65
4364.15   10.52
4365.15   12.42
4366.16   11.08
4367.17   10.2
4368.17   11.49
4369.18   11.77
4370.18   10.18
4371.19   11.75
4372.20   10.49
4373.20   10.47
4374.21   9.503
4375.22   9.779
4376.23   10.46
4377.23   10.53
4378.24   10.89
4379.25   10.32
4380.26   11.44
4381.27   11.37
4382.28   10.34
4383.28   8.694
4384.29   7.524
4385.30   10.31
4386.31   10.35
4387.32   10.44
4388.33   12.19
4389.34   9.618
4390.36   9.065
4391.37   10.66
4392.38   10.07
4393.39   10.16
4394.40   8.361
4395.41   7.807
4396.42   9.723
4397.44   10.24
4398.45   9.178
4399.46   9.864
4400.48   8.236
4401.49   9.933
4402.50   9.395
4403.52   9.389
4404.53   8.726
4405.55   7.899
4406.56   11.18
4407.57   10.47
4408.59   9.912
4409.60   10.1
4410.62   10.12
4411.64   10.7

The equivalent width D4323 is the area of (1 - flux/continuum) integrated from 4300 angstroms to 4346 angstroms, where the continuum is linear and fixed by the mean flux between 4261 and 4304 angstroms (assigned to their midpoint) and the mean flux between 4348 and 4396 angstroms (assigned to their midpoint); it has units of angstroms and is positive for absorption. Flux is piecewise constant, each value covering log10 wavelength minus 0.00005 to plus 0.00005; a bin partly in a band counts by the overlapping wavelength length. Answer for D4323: 4.4 angstroms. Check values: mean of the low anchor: 9.39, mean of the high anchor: 10.4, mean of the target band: 8.88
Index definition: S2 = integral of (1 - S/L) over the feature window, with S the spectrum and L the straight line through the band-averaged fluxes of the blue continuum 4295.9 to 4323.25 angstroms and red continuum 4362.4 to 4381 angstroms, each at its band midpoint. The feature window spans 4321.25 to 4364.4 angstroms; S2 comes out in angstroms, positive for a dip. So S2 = 0.83 angstroms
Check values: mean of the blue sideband 8.73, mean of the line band 9.63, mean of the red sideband 10.8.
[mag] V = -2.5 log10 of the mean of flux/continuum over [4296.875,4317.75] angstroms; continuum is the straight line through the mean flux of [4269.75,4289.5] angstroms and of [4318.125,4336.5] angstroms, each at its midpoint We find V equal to 0.18 mag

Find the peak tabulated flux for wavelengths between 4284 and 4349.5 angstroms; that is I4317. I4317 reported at 11.55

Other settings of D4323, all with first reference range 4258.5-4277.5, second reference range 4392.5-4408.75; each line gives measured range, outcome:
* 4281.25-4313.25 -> 3.2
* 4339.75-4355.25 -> 0.6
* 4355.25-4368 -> -1.8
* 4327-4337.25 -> -0.8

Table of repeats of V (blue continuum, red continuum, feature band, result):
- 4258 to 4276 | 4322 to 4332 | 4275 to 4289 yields -0.02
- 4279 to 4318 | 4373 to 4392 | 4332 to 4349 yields 0.08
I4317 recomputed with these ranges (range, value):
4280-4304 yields 10.27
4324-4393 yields 12.42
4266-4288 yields 11.07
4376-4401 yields 12.19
